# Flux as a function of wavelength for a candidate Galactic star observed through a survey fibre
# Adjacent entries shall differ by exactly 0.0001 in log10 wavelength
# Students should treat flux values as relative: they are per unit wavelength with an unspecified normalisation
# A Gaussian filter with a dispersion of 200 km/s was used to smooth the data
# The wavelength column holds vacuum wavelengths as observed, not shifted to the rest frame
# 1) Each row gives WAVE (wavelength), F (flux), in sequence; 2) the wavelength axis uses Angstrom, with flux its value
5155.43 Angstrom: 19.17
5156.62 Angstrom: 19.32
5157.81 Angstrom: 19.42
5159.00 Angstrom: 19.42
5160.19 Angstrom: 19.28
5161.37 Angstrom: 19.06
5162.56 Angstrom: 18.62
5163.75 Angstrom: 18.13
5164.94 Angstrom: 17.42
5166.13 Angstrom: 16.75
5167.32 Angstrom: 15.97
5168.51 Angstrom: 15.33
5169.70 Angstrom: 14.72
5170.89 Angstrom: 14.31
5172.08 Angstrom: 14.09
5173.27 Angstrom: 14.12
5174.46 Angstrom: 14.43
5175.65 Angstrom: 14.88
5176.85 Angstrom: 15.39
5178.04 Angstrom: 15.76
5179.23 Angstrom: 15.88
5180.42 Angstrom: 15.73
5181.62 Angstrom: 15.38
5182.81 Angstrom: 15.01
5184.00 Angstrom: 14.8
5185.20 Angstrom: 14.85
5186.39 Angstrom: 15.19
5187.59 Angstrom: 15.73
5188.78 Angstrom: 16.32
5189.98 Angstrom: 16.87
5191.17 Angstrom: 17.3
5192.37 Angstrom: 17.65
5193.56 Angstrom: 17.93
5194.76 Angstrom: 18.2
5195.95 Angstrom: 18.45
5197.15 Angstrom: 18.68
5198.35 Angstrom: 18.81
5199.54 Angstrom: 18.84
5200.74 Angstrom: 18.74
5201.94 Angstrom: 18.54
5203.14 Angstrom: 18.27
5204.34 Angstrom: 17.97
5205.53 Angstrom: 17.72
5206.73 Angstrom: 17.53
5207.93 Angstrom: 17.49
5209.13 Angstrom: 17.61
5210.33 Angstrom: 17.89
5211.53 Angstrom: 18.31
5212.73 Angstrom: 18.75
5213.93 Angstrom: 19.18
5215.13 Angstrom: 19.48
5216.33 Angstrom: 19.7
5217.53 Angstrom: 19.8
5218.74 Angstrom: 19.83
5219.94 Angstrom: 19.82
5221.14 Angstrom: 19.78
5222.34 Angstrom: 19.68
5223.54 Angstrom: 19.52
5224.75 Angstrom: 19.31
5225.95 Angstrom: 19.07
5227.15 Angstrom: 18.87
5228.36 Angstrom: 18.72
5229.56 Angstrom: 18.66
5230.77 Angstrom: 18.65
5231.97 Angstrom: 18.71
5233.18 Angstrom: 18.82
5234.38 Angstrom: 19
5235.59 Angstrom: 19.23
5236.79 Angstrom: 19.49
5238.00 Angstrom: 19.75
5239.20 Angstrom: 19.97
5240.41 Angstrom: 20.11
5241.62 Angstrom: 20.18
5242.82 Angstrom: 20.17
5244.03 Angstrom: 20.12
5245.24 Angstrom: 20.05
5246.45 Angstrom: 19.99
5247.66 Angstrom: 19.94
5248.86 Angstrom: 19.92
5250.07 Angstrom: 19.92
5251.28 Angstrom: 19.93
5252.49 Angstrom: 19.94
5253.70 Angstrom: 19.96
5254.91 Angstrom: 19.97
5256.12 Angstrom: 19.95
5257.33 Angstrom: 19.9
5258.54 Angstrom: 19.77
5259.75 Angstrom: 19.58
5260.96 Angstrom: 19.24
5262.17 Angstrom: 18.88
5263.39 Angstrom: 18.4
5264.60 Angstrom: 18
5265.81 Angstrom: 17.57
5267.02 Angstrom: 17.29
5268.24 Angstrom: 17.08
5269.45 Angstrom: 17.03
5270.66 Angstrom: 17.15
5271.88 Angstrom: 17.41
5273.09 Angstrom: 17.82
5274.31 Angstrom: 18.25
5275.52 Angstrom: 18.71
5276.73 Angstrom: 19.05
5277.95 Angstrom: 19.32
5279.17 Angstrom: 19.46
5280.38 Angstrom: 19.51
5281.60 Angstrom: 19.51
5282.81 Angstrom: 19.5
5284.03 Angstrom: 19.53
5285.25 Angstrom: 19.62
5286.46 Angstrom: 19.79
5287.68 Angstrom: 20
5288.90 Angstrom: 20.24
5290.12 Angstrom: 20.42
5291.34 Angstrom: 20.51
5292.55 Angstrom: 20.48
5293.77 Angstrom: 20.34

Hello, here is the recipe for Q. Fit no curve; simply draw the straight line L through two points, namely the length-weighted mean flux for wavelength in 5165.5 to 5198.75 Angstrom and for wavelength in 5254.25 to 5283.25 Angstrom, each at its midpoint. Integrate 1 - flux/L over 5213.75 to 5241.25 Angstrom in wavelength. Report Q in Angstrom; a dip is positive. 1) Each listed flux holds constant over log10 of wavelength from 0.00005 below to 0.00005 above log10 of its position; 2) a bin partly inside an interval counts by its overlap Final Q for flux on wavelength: -3.1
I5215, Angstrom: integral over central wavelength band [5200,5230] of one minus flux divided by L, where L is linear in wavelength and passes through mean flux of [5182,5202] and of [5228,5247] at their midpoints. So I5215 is -0.8 Angstrom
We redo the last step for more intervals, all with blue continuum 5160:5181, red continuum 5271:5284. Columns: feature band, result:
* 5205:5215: -0.61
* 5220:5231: -1.07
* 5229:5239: -0.77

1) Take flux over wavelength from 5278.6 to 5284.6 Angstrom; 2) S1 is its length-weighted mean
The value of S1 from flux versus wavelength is 19.5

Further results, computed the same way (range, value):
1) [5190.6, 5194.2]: 17.6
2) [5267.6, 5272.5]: 17.2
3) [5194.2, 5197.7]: 18.5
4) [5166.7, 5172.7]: 14.9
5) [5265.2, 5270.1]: 17.3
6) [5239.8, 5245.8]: 20.1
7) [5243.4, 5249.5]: 20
